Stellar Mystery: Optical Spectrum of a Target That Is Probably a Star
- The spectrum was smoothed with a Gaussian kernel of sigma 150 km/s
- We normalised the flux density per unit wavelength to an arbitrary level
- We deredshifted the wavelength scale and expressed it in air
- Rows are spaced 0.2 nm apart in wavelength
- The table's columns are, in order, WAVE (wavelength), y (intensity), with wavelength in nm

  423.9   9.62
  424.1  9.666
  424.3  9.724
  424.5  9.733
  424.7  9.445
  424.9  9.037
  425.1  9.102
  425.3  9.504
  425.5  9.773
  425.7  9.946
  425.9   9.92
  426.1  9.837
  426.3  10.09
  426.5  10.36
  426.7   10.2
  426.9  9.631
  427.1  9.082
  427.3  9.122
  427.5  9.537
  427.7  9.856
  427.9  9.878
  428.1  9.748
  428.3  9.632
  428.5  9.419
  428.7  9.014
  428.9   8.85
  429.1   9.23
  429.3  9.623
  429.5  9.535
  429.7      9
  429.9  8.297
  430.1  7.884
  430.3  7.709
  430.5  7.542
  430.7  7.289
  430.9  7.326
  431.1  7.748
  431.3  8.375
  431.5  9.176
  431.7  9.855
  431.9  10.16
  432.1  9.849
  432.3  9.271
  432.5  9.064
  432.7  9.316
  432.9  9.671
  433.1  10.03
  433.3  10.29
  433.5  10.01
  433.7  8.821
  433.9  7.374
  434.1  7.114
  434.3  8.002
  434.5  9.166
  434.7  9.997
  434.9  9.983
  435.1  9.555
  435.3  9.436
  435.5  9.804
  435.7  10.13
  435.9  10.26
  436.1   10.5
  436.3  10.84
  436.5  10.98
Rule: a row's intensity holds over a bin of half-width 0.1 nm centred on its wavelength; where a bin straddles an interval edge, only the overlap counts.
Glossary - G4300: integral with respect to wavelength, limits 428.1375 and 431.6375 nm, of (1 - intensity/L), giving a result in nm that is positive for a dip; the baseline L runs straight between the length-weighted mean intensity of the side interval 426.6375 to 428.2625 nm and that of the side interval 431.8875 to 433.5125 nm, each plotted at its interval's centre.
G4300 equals 0.382 nm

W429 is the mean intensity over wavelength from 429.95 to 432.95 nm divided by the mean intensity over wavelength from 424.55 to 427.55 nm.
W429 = 0.90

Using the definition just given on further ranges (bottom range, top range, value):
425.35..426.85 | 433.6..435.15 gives 0.87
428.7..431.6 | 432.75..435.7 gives 1.10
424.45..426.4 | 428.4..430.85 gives 0.89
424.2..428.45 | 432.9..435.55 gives 0.95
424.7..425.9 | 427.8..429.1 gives 0.99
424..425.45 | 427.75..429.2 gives 0.99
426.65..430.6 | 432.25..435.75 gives 1.02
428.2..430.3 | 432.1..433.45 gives 1.07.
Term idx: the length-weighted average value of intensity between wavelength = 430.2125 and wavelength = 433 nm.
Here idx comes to 8.74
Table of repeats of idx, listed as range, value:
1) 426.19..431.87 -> 9.05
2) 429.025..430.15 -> 8.97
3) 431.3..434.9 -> 9.24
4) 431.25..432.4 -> 9.49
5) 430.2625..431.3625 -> 7.64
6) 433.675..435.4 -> 8.83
